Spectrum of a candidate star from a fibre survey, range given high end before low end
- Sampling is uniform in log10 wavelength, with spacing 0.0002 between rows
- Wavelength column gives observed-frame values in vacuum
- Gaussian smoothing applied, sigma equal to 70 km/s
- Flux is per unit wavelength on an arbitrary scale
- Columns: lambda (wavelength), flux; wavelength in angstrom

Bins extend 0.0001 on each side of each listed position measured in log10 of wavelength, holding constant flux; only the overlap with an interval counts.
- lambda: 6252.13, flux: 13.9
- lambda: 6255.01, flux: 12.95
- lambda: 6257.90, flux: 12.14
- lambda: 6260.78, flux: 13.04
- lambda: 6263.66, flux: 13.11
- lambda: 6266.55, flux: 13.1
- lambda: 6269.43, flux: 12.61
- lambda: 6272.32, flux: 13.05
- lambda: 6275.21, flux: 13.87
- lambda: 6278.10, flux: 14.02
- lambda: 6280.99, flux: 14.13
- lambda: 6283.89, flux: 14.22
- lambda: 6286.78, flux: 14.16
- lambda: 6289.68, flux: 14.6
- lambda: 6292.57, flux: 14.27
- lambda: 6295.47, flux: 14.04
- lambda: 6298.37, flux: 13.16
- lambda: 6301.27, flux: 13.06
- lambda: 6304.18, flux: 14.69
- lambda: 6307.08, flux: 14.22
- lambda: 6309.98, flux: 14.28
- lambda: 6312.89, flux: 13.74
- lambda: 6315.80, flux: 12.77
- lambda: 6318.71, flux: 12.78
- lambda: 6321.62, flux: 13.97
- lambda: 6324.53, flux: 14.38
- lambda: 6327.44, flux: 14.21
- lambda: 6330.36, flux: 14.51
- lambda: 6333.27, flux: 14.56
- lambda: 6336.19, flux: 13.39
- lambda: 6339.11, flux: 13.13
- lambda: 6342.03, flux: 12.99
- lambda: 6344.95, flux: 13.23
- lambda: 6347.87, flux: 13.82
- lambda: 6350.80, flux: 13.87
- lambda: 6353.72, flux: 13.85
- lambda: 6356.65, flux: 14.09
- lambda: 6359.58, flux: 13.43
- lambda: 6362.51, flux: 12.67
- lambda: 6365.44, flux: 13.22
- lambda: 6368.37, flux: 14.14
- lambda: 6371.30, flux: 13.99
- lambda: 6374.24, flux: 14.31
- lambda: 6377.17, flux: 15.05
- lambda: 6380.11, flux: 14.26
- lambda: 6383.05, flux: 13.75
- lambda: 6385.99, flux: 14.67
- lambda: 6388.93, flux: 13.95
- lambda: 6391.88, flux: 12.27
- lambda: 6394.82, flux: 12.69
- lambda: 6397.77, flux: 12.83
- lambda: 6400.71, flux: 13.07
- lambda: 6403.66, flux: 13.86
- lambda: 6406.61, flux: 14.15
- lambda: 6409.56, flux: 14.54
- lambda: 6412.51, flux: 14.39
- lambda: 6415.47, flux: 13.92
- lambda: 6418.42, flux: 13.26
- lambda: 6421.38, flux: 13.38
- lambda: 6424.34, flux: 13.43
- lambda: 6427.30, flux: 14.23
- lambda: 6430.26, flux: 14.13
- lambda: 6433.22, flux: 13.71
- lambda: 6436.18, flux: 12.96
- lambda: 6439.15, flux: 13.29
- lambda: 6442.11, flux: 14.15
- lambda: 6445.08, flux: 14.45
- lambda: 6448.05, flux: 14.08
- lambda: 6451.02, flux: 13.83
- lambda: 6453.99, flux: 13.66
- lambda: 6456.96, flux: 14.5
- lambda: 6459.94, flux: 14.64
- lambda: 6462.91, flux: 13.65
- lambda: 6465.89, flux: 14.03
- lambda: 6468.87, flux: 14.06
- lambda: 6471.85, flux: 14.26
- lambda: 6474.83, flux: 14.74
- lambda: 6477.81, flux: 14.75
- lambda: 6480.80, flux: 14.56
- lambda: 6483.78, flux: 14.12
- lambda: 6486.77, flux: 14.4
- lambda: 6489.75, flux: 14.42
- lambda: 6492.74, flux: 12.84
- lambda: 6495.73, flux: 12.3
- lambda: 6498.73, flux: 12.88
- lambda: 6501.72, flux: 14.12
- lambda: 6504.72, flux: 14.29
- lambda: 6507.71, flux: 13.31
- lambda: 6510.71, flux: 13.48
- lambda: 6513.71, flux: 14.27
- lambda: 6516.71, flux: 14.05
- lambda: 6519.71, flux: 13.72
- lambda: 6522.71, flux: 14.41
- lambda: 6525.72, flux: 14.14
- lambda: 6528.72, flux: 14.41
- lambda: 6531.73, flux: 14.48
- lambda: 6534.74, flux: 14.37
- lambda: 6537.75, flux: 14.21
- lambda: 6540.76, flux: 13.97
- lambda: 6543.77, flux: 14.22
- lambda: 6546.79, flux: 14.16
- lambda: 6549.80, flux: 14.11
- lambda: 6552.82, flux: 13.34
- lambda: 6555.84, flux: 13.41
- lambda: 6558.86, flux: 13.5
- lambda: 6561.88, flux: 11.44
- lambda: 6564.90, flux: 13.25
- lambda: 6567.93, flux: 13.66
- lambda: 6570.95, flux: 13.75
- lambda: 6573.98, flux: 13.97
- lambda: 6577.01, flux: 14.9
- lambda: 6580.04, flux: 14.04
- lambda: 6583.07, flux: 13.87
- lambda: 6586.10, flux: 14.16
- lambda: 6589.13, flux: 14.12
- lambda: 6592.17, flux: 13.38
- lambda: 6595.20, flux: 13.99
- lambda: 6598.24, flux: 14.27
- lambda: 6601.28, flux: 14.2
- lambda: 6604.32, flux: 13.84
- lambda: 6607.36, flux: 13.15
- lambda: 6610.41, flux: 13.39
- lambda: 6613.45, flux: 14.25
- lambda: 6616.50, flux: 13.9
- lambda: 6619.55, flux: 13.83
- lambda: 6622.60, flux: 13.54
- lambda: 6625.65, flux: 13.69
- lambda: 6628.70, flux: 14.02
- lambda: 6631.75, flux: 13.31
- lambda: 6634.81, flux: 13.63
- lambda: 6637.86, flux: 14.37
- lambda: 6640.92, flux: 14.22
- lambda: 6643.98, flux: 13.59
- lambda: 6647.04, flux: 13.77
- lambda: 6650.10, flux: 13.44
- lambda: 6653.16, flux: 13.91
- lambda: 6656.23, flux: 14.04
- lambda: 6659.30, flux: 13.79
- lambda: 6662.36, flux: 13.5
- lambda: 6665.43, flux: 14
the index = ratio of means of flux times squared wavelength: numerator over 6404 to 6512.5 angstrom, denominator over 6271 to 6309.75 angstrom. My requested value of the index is 1.0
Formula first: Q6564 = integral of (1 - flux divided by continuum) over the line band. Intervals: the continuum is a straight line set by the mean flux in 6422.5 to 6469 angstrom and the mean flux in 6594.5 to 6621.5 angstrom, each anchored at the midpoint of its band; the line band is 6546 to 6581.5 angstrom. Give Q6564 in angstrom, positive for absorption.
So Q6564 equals 0.7 angstrom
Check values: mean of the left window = 13.9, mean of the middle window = 13.6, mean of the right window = 13.9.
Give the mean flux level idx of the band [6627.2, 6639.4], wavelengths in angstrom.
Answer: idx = 13.8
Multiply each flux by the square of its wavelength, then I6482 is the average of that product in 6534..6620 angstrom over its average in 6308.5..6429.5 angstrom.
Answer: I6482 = 1.1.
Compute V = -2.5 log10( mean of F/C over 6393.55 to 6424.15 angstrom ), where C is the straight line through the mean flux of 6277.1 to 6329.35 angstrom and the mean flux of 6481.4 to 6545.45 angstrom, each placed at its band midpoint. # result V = 0.026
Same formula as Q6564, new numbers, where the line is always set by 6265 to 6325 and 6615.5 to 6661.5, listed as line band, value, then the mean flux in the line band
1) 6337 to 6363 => 0.53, 13.5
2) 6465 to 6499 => -0.50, 14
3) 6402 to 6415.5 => -0.41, 14.2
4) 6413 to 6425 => 0.17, 13.6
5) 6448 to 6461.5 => -0.36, 14.2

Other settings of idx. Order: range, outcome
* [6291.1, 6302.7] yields 13.6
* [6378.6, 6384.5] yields 14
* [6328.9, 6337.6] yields 14.2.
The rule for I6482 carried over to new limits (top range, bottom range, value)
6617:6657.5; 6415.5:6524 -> 1.04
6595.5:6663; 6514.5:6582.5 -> 1.02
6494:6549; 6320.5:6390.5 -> 1.06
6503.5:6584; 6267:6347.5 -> 1.08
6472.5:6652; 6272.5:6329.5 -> 1.08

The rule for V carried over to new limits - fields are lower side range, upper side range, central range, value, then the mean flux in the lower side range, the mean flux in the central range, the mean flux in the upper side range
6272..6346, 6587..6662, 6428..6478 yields -0.02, 13.8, 14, 13.8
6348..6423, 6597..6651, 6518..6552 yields -0.03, 13.7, 14.2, 13.8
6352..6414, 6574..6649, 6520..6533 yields -0.03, 13.8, 14.3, 13.9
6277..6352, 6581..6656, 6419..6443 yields 0.02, 13.9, 13.6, 13.8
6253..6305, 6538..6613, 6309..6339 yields -0.02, 13.6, 13.8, 13.8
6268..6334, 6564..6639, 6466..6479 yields -0.04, 13.9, 14.4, 13.9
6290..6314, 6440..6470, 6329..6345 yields 0.03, 14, 13.7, 14.1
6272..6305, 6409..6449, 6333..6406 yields 0.02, 14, 13.6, 13.8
